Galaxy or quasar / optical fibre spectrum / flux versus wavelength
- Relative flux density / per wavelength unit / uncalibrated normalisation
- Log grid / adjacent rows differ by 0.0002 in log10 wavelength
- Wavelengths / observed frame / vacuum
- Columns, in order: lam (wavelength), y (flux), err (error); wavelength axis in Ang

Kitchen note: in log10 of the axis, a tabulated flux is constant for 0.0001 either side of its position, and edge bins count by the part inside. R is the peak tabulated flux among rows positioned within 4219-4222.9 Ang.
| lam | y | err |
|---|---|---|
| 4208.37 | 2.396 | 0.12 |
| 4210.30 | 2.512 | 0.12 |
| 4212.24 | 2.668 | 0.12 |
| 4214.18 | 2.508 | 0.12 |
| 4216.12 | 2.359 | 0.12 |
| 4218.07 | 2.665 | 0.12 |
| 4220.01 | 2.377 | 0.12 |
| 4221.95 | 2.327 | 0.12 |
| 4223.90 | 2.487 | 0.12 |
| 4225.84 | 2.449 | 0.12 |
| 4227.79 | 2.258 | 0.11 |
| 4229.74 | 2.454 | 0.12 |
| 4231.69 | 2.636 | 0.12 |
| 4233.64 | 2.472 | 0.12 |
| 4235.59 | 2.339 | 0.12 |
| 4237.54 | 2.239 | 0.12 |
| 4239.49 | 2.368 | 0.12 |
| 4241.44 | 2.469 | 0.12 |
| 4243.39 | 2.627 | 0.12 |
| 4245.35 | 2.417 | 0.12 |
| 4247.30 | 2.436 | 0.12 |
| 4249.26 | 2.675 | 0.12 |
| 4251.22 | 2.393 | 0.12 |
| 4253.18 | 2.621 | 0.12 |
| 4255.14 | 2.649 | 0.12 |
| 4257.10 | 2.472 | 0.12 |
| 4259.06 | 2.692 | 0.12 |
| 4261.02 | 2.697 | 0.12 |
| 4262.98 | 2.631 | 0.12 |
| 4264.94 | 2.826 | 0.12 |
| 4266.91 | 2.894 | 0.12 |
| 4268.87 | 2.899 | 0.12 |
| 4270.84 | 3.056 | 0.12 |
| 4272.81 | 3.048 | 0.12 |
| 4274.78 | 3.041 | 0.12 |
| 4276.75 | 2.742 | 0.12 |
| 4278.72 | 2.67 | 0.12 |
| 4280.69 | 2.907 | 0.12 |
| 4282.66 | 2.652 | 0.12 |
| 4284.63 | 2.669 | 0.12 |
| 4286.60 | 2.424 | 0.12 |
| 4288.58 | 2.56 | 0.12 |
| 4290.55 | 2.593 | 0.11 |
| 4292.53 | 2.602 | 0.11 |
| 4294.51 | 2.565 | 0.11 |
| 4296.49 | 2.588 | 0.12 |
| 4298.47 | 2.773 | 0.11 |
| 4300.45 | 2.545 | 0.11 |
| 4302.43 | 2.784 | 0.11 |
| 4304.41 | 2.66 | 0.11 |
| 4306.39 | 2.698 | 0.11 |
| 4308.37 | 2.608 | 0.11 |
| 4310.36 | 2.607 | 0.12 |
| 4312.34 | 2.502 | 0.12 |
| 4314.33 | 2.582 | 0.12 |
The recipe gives 2.377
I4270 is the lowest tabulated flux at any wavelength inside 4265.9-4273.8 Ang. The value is 2.894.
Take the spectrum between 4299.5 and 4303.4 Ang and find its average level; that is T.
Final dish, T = 2.67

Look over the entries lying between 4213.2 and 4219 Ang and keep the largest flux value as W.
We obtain 2.665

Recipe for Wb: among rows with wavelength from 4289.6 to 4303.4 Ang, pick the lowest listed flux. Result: 2.545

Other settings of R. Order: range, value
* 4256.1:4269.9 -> 2.899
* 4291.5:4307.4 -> 2.784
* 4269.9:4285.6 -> 3.056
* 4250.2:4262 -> 2.697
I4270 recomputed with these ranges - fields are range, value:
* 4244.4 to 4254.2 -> 2.393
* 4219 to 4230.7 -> 2.258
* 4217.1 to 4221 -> 2.377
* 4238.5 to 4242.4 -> 2.368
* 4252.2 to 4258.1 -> 2.472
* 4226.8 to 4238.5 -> 2.239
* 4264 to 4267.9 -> 2.826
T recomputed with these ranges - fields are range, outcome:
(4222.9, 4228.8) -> 2.4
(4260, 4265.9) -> 2.72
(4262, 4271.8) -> 2.86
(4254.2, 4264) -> 2.63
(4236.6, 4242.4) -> 2.36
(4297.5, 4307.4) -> 2.69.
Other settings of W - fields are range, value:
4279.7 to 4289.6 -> 2.907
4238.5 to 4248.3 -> 2.627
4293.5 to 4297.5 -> 2.588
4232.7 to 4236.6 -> 2.472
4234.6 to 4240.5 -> 2.368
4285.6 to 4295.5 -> 2.602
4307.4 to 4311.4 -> 2.608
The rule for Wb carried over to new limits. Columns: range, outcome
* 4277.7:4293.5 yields 2.424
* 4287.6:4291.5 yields 2.56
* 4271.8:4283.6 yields 2.652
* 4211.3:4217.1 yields 2.359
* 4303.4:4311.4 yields 2.607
